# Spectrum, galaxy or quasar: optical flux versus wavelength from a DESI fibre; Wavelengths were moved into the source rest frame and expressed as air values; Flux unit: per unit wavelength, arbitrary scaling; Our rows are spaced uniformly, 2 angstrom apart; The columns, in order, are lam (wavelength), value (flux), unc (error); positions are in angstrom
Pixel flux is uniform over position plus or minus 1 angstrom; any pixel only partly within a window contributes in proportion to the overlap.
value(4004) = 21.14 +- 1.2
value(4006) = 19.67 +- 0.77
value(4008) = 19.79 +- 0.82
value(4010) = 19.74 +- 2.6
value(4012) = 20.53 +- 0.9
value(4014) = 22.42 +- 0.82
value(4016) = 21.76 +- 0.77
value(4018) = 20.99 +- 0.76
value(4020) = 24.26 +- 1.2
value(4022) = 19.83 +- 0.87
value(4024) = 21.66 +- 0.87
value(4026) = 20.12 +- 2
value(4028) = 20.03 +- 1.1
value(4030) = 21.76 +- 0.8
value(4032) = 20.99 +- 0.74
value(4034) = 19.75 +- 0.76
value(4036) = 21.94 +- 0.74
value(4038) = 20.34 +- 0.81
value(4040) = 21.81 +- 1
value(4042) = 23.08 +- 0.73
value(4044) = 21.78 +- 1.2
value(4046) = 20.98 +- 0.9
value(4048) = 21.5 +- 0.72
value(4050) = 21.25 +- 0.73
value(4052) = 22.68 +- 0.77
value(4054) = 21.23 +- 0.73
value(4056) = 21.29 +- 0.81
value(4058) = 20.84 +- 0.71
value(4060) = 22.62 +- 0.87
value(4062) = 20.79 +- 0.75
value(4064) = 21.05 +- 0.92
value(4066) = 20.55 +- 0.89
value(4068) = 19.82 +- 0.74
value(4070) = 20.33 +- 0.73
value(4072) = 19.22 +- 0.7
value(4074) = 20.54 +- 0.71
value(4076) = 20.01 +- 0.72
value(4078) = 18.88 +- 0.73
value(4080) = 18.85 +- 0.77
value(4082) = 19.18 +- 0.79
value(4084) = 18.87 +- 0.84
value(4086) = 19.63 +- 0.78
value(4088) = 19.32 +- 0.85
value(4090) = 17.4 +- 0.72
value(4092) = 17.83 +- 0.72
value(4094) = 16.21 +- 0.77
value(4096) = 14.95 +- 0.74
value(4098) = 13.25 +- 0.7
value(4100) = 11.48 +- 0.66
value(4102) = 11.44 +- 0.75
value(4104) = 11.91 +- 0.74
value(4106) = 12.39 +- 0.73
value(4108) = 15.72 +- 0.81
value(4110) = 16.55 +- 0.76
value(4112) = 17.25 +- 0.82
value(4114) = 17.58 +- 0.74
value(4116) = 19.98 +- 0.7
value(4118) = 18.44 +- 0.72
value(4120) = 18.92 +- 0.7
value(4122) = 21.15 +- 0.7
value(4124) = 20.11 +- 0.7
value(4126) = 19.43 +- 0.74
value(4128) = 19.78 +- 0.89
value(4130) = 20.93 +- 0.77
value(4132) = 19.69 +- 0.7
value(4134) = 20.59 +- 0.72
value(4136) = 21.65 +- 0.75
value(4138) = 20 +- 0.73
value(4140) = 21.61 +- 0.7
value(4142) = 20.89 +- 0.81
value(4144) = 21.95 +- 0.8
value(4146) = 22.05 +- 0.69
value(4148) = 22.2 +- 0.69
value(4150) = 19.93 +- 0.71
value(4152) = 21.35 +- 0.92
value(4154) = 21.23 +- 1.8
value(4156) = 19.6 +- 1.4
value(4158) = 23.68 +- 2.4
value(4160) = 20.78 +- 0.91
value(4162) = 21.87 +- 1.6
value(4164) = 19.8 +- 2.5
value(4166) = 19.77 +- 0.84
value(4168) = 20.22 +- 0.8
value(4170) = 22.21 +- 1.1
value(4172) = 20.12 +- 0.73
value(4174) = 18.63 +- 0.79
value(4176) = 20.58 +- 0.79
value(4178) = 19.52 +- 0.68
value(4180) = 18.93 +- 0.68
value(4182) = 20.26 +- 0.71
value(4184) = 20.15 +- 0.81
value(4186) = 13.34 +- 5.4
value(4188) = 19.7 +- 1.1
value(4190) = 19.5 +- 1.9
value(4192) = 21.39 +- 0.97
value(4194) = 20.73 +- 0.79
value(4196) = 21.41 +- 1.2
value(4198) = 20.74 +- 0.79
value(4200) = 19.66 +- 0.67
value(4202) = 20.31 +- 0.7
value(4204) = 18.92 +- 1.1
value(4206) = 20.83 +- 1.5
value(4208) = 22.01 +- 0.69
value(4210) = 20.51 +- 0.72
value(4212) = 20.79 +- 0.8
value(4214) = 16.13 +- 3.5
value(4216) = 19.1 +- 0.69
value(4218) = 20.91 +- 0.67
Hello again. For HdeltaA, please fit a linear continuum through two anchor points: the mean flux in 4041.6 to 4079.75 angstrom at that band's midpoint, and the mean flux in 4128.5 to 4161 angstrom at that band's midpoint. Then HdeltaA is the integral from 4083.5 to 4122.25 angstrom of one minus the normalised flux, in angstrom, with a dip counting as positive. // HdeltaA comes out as 8.5 angstrom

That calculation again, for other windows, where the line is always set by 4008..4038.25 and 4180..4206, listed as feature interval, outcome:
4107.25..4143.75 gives 1.2 angstrom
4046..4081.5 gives 0.1 angstrom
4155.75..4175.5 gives -0.8 angstrom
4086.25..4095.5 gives 1.3 angstrom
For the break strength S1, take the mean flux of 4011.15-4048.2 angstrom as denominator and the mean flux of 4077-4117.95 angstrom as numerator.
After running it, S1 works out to 0.77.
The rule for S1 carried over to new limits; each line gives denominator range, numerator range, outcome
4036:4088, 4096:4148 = 0.88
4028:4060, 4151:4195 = 0.94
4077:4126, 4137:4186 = 1.21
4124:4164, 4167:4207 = 0.95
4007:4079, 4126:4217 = 0.97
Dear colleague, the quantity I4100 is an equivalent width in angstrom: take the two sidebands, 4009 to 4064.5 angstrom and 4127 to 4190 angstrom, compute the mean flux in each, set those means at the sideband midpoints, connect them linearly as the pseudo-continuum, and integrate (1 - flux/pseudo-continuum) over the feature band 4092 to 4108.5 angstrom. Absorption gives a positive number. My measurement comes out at 5.7 angstrom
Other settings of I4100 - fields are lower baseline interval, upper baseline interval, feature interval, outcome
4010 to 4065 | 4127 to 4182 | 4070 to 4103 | 5.8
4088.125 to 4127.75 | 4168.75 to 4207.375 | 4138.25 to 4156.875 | -3.1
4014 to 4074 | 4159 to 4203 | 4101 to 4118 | 4.2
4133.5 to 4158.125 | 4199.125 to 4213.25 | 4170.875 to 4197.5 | 1.4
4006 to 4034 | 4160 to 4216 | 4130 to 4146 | -0.6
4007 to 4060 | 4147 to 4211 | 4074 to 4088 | 1.1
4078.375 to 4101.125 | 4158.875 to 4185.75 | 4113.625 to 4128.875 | -1.1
